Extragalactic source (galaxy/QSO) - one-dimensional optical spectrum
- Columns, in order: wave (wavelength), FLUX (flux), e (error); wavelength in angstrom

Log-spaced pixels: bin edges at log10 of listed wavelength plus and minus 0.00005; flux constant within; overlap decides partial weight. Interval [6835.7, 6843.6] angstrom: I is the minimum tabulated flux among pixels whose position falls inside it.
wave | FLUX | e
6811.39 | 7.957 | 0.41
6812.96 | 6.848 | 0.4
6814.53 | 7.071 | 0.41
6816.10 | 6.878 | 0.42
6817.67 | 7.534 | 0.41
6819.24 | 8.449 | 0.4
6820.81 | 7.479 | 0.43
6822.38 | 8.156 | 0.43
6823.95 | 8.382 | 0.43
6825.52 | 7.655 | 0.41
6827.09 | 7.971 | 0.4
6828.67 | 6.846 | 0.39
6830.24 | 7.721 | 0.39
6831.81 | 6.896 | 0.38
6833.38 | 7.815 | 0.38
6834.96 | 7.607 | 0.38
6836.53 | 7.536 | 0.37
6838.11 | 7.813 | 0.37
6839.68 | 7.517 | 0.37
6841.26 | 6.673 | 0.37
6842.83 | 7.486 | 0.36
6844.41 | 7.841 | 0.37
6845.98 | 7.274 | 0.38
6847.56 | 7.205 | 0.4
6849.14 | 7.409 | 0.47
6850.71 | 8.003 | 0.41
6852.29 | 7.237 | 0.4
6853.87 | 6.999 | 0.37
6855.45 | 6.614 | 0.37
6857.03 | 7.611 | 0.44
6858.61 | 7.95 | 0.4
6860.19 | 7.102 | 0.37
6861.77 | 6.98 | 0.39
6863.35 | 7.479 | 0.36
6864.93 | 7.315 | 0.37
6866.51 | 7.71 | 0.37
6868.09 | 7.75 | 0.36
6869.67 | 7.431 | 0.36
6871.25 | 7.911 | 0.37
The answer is 6.673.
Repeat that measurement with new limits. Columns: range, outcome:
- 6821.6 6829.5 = 6.846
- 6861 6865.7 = 6.98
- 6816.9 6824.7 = 7.479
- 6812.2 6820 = 6.848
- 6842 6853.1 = 7.205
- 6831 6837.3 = 6.896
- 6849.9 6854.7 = 6.999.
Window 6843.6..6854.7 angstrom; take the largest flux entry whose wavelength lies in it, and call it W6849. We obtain 8.003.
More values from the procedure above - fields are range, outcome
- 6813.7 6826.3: 8.449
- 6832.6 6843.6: 7.815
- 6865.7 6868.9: 7.75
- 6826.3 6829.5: 7.971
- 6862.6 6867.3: 7.71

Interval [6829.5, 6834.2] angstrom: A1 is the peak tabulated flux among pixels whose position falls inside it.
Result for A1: 7.815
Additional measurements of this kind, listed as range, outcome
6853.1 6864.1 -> 7.95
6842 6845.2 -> 7.841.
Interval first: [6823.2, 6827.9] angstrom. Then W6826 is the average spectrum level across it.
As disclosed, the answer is 7.99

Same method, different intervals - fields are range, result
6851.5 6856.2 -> 6.95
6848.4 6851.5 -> 7.73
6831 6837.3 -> 7.47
